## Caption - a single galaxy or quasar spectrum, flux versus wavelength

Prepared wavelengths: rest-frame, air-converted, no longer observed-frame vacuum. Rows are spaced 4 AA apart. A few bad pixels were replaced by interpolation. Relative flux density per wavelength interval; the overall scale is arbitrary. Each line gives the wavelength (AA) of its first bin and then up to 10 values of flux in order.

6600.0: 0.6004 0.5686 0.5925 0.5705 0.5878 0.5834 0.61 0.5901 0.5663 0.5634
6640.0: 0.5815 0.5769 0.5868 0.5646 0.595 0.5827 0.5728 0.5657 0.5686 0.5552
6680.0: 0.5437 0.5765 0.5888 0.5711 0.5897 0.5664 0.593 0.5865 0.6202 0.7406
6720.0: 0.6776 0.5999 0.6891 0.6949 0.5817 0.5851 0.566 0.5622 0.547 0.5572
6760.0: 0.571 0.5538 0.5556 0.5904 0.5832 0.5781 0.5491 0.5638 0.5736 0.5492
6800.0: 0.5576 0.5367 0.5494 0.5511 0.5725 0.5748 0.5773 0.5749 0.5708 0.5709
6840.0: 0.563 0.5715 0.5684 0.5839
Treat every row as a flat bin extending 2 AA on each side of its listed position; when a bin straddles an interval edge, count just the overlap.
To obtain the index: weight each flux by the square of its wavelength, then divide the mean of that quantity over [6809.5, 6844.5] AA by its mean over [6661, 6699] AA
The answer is 1.0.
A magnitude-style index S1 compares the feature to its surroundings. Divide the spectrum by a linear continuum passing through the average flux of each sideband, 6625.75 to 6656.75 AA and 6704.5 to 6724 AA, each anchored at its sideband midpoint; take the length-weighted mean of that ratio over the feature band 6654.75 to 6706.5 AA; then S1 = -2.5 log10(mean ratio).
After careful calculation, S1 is 0.07 mag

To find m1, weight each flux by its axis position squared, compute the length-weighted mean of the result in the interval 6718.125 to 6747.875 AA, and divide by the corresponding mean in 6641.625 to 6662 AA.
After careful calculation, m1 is 1.1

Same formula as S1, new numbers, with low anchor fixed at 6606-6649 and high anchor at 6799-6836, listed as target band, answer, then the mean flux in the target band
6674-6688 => 0.027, 0.563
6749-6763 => 0.022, 0.558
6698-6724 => -0.098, 0.628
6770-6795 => -0.010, 0.572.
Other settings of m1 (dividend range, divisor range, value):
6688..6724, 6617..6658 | 1.08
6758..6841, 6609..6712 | 1.02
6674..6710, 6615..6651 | 1.00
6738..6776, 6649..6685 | 1.02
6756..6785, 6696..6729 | 0.92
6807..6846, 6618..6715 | 1.03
